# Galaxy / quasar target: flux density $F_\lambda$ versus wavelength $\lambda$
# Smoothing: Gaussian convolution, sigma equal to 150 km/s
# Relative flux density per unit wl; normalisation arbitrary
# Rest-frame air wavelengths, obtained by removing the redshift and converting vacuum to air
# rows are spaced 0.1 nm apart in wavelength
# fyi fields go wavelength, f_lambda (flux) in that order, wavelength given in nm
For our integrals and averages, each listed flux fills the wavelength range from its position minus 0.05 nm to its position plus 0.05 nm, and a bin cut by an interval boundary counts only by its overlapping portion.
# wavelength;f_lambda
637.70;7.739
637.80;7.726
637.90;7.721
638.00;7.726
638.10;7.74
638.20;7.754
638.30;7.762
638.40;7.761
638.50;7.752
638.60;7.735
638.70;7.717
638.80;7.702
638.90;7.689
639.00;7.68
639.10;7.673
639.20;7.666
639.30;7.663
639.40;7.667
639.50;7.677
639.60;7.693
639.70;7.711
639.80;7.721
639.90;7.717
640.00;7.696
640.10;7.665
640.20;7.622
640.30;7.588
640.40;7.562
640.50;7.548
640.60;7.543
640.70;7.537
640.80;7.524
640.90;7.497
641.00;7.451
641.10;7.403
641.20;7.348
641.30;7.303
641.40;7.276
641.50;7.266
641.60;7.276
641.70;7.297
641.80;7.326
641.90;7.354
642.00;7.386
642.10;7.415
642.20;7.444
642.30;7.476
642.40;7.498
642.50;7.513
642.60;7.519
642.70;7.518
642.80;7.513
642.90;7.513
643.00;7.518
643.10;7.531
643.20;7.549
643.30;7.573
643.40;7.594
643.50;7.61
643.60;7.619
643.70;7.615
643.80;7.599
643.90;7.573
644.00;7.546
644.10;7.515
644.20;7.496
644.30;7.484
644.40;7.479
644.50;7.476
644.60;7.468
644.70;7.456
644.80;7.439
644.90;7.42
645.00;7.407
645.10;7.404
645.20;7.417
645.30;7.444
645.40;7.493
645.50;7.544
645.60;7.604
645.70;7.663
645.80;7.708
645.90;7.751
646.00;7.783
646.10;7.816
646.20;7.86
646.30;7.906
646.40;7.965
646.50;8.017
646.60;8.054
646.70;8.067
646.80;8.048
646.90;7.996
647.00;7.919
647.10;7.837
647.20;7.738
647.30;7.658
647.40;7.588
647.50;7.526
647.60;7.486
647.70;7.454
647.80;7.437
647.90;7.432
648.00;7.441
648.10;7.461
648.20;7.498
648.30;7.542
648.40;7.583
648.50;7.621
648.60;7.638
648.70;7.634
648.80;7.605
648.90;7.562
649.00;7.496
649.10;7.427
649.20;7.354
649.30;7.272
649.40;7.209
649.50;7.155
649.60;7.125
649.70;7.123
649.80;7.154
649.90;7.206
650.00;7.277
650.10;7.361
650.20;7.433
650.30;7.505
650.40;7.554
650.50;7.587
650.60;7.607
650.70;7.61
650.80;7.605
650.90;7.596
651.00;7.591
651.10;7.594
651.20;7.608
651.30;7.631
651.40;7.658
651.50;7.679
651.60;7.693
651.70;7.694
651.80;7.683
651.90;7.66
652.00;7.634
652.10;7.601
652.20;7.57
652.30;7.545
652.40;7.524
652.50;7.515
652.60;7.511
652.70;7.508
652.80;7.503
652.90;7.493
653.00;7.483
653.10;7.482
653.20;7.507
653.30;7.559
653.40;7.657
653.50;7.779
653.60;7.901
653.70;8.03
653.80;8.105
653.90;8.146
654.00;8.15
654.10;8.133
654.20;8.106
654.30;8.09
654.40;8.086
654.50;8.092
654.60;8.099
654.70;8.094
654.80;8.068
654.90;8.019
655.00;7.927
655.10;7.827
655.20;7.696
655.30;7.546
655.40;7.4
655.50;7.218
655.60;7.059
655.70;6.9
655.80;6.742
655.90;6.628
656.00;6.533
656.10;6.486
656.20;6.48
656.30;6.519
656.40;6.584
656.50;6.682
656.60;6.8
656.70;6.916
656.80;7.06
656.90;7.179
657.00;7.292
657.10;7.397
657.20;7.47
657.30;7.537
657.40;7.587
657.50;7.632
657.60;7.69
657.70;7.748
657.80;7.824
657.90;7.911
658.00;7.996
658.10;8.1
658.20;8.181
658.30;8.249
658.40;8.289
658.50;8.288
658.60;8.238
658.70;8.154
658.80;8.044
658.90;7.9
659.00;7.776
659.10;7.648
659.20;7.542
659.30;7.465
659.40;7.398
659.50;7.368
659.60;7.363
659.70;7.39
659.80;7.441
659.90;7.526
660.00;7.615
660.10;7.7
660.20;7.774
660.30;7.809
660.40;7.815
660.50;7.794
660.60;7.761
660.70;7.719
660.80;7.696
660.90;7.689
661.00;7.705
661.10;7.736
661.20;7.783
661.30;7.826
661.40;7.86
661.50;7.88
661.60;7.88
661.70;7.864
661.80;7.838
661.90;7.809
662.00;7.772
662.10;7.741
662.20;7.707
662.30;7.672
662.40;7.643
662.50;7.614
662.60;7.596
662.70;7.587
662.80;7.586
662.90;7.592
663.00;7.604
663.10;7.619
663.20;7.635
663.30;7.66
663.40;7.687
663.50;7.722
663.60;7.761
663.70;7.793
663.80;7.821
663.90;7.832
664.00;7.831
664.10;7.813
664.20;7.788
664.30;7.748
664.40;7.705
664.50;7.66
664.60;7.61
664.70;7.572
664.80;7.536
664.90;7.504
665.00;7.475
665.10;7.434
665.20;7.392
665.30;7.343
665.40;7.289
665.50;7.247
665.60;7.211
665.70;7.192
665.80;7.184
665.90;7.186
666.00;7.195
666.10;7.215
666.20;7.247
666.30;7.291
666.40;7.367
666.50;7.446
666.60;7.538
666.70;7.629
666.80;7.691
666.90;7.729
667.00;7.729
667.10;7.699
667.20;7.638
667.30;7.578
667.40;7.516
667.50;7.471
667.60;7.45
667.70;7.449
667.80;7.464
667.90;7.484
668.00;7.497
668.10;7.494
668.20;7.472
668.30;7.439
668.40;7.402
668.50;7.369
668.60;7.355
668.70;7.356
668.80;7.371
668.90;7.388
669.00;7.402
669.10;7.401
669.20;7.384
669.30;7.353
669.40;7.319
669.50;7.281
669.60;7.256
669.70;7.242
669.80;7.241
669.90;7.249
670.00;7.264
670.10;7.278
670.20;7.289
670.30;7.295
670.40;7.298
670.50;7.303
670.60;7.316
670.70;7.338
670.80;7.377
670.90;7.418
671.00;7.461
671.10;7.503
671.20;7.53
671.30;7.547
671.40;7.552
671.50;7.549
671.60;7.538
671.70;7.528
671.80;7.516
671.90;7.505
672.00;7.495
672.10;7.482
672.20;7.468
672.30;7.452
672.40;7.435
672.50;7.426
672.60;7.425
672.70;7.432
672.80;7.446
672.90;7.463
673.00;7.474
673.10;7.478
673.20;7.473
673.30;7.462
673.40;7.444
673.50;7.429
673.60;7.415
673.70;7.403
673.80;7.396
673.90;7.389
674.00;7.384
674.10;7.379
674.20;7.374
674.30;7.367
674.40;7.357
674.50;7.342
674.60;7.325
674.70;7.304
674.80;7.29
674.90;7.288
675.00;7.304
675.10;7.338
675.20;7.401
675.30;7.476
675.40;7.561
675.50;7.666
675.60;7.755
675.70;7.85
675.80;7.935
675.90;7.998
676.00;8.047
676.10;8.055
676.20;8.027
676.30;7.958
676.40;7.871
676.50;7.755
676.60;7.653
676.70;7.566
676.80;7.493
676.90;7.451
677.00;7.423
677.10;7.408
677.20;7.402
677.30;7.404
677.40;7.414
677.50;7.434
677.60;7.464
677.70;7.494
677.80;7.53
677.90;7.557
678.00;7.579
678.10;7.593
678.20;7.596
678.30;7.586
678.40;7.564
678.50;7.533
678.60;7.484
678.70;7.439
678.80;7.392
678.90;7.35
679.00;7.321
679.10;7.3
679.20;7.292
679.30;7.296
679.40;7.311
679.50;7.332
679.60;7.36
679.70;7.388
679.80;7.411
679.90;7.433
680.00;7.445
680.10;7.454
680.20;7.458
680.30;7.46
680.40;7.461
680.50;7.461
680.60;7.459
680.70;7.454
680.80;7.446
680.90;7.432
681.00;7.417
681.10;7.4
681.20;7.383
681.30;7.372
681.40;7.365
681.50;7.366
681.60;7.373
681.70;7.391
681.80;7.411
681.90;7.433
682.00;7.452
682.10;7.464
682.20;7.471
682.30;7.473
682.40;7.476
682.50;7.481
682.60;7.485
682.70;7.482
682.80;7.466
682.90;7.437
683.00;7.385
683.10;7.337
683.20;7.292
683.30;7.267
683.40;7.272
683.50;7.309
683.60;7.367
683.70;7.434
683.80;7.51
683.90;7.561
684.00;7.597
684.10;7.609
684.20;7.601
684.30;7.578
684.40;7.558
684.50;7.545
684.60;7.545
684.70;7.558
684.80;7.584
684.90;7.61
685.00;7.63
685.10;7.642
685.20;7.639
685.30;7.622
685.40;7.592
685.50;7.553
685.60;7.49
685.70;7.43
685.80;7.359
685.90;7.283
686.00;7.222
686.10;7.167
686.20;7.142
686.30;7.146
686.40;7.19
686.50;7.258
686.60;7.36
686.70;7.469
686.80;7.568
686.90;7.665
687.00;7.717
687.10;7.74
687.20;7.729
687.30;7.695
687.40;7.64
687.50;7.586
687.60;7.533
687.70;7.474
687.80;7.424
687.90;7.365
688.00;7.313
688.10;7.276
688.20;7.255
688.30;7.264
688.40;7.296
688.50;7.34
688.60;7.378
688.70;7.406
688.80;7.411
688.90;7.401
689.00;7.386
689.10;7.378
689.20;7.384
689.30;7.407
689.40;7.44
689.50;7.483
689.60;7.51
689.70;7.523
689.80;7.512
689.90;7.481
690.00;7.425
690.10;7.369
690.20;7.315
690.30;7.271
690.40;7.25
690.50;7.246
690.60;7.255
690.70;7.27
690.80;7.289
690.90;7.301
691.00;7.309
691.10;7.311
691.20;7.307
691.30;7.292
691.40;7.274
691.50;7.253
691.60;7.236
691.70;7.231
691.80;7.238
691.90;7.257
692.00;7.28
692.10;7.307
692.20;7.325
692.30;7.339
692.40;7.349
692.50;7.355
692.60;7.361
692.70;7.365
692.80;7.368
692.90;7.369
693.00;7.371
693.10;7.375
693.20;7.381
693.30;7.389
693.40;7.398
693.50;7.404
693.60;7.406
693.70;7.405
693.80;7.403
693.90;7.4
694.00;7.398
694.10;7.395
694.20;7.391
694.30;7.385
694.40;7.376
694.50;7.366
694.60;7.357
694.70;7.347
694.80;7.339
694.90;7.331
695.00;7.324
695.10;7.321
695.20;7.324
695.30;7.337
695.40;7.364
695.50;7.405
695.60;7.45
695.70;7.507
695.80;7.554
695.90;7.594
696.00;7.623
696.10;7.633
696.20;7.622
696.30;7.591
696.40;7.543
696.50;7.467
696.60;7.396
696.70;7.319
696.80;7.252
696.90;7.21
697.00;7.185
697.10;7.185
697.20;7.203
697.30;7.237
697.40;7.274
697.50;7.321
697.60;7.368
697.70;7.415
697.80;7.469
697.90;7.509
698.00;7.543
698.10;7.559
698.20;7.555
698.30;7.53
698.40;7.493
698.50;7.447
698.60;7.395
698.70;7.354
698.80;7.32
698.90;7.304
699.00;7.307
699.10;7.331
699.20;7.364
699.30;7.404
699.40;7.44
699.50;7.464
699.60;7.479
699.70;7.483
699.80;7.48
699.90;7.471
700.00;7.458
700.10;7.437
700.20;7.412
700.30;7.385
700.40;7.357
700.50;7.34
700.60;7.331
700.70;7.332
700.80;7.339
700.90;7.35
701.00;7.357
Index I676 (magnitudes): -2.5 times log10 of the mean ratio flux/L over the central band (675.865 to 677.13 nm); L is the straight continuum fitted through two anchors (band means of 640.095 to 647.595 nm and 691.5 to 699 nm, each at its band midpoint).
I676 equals -0.042 mag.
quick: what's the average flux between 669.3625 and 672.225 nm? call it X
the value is 7.39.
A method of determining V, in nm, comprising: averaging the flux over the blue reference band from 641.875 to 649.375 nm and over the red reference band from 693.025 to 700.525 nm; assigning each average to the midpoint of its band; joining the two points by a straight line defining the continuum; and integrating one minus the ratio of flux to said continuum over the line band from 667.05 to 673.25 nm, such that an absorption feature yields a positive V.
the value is 0.06 nm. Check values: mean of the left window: 7.58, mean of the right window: 7.4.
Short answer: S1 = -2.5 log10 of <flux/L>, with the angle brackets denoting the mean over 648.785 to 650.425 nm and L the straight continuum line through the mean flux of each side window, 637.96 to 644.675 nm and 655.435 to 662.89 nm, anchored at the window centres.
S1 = 0.032 mag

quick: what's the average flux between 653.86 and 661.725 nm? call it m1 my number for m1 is 7.61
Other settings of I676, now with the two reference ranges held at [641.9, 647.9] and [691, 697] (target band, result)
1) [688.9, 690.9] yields 0.00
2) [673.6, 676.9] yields -0.02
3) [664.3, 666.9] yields 0.01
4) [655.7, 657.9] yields 0.07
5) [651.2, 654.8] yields -0.03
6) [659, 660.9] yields -0.01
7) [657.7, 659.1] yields -0.07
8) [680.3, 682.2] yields 0.00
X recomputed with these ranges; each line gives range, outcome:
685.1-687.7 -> 7.48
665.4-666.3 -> 7.22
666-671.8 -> 7.42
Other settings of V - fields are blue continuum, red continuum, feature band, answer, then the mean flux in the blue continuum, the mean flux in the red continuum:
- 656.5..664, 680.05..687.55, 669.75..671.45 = 0.05 nm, 7.69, 7.46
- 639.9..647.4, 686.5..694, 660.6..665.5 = -0.12 nm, 7.58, 7.39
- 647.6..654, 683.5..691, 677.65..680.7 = 0.01 nm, 7.55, 7.44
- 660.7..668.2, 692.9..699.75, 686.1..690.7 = 0.02 nm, 7.59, 7.4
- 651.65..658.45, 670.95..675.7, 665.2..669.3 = 0.04 nm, 7.56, 7.45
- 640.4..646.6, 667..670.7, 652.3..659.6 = -0.12 nm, 7.53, 7.39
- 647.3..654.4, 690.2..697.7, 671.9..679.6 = -0.05 nm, 7.58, 7.35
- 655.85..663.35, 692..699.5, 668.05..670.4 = 0.06 nm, 7.59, 7.39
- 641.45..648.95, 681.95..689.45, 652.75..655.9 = -0.07 nm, 7.58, 7.45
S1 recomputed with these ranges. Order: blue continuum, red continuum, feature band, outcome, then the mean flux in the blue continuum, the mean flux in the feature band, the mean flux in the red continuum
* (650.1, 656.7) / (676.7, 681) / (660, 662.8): -0.03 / 7.53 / 7.75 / 7.44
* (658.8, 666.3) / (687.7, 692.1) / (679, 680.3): 0.01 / 7.61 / 7.37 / 7.34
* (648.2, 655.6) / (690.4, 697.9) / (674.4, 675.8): 0.00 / 7.62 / 7.47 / 7.36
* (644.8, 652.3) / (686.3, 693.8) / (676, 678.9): -0.02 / 7.58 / 7.58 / 7.38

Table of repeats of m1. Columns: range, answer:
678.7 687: 7.43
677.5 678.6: 7.54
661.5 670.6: 7.51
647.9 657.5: 7.49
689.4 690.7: 7.38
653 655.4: 7.9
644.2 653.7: 7.57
